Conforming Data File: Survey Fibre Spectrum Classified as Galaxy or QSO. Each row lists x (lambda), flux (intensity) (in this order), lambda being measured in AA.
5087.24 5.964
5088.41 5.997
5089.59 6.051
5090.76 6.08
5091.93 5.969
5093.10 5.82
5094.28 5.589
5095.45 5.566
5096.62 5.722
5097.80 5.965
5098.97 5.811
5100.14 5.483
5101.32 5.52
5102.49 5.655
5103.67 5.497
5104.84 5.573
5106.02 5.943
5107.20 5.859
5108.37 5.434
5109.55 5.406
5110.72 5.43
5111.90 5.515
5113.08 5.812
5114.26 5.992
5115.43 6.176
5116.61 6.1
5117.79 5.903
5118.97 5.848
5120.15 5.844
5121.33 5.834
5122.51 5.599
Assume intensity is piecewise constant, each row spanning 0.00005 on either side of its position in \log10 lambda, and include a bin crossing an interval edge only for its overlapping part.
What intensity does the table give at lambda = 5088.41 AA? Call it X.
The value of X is 5.997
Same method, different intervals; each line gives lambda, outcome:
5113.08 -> 5.812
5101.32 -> 5.52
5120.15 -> 5.844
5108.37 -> 5.434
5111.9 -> 5.515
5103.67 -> 5.497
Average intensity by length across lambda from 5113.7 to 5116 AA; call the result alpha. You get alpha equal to 6.1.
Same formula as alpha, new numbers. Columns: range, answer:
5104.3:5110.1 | 5.64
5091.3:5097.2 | 5.74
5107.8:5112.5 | 5.44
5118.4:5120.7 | 5.84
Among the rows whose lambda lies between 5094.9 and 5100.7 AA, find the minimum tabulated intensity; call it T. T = 5.483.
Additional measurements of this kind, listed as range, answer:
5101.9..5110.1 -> 5.406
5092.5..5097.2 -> 5.566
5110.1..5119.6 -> 5.43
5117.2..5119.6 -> 5.848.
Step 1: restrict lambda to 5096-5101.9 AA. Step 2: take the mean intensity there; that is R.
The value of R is 5.7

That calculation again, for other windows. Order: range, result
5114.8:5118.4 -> 6.06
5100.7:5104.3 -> 5.56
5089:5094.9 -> 5.9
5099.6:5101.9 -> 5.49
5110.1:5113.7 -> 5.58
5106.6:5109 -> 5.64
